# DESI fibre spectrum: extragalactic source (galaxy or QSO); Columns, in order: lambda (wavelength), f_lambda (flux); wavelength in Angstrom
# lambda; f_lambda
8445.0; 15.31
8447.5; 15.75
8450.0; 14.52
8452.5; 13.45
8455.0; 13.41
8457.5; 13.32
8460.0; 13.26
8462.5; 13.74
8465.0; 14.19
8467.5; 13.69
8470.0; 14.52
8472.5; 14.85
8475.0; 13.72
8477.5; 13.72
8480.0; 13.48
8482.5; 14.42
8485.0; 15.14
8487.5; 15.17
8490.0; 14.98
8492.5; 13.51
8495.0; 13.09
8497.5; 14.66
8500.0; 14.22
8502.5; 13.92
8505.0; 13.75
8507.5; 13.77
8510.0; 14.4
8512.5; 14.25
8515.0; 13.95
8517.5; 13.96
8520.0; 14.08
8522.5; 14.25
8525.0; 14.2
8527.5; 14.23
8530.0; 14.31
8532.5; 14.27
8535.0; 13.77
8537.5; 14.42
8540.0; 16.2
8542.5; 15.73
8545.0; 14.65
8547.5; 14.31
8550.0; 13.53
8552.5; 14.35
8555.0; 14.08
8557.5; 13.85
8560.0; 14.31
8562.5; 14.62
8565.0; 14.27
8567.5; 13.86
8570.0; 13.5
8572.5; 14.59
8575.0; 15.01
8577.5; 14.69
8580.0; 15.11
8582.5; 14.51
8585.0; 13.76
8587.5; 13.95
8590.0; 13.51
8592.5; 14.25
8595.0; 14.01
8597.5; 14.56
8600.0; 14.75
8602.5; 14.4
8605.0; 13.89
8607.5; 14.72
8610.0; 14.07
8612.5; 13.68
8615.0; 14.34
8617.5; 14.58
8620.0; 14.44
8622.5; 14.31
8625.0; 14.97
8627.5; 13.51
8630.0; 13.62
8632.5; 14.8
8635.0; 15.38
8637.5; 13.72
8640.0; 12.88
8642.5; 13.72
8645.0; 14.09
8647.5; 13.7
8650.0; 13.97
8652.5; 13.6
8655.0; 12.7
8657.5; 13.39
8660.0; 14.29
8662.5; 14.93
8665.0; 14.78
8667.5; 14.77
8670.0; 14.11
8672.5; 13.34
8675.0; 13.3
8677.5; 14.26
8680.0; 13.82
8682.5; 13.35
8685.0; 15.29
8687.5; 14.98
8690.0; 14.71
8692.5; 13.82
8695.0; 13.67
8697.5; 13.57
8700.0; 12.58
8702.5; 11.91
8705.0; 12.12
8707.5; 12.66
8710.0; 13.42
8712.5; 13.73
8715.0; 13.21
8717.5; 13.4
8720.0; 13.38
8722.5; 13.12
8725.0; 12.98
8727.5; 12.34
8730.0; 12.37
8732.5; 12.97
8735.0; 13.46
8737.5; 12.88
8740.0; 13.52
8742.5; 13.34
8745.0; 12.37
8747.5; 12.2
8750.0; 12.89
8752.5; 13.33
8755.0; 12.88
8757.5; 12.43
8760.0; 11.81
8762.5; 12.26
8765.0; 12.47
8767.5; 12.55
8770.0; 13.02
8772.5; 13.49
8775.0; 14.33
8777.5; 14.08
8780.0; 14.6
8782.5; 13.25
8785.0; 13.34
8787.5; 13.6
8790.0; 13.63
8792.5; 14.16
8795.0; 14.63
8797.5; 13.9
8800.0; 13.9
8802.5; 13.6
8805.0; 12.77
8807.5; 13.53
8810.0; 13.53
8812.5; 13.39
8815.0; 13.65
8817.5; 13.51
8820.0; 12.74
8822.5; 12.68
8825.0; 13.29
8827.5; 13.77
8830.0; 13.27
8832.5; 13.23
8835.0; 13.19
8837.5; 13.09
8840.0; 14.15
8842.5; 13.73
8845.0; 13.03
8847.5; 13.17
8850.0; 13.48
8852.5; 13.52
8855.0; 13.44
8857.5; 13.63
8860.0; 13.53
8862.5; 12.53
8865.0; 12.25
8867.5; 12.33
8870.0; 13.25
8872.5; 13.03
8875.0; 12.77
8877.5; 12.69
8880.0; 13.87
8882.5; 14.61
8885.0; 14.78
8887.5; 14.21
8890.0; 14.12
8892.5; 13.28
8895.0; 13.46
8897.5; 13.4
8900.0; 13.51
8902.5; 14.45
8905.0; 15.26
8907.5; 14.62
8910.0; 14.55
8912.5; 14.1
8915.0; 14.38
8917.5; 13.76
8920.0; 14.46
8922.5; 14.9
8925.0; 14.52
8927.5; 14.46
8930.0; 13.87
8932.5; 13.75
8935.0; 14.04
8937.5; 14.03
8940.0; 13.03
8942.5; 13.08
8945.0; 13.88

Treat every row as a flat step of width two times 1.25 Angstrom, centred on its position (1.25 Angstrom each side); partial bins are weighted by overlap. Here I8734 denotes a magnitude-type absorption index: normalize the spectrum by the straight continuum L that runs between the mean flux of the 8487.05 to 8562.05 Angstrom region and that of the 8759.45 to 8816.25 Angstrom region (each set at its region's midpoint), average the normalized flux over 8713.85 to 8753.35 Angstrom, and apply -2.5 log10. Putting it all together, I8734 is 0.05 mag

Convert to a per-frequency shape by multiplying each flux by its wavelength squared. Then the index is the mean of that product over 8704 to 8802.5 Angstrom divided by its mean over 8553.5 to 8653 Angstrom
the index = 1.0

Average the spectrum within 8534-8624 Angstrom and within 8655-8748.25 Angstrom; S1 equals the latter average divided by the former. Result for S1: 0.9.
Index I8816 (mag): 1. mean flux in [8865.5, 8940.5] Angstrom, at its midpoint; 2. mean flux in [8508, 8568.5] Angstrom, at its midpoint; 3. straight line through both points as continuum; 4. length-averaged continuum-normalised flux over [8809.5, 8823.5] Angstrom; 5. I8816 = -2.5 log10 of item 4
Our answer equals 0.06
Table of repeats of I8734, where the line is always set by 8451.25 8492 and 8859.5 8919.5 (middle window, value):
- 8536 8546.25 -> -0.090 mag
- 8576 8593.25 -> -0.023 mag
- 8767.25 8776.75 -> 0.027 mag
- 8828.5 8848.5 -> 0.031 mag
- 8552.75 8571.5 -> -0.009 mag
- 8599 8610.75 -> -0.033 mag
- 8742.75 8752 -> 0.097 mag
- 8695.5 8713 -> 0.082 mag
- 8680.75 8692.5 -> -0.045 mag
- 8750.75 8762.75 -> 0.102 mag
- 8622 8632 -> -0.016 mag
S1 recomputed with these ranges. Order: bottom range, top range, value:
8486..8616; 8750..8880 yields 0.93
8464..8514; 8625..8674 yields 0.99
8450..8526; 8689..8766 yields 0.92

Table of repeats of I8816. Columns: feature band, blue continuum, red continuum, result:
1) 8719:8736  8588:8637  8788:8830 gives 0.07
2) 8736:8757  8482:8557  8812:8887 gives 0.06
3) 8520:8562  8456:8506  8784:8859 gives -0.03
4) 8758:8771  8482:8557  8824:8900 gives 0.10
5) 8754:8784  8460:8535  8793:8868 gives 0.03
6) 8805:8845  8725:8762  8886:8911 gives 0.01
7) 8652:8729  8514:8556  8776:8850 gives 0.02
